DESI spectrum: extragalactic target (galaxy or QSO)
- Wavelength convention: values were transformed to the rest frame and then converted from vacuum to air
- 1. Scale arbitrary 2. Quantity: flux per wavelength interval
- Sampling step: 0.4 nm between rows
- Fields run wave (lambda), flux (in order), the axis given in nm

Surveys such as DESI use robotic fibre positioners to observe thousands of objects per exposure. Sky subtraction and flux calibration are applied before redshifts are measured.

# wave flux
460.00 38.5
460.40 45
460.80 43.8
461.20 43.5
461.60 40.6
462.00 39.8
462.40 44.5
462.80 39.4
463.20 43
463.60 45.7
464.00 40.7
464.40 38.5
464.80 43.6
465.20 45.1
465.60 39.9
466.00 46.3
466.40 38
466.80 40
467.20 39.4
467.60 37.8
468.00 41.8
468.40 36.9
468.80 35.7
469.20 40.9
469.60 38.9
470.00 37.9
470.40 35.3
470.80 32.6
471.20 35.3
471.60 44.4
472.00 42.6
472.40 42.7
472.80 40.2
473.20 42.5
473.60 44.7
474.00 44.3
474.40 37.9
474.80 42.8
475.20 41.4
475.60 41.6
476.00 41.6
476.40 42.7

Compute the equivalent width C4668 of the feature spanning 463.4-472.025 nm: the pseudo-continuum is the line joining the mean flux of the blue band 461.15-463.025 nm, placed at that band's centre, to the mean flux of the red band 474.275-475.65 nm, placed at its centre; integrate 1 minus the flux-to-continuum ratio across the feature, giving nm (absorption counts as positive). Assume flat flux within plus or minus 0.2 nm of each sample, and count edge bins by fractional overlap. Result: 0.30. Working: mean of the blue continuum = 41.4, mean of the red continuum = 41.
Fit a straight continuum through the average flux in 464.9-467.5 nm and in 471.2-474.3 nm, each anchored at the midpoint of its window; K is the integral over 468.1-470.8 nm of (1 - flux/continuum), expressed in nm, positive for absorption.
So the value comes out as 0.29 nm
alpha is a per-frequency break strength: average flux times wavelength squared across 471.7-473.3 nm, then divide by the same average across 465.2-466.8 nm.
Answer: 1.04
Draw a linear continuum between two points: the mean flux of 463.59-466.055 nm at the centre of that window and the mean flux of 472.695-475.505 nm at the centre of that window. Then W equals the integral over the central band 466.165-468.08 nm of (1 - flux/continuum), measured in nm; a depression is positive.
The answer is 0.133 nm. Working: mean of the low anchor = 42.4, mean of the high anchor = 42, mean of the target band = 39.4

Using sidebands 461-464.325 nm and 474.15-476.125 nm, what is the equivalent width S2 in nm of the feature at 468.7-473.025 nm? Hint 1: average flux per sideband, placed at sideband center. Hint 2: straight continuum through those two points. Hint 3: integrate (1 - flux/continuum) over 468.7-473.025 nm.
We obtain 0.27 nm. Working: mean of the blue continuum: 42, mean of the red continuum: 41.1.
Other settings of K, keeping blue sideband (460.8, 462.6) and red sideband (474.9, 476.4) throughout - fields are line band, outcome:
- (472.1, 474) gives -0.04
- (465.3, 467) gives 0.03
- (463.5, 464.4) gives 0.01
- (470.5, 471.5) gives 0.16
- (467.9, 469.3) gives 0.12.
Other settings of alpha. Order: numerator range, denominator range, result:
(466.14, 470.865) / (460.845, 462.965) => 0.94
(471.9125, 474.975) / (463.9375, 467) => 1.05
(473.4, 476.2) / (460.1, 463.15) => 1.05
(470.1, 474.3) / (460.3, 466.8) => 0.99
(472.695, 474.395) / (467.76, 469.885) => 1.12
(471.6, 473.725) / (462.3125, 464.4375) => 1.05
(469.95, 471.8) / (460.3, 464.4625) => 0.91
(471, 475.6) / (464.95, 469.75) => 1.07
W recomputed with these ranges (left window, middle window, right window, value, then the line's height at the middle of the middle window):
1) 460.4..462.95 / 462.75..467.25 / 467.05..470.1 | -0.141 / 40.5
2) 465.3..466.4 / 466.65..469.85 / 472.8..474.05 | 0.280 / 42.6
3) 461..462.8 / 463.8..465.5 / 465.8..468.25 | -0.032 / 41.1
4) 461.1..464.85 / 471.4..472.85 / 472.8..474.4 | -0.006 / 42.5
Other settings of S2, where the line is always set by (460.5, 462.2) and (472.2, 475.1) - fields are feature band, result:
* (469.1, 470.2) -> 0.079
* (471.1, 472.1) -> 0.024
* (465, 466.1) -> -0.037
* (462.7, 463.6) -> -0.006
